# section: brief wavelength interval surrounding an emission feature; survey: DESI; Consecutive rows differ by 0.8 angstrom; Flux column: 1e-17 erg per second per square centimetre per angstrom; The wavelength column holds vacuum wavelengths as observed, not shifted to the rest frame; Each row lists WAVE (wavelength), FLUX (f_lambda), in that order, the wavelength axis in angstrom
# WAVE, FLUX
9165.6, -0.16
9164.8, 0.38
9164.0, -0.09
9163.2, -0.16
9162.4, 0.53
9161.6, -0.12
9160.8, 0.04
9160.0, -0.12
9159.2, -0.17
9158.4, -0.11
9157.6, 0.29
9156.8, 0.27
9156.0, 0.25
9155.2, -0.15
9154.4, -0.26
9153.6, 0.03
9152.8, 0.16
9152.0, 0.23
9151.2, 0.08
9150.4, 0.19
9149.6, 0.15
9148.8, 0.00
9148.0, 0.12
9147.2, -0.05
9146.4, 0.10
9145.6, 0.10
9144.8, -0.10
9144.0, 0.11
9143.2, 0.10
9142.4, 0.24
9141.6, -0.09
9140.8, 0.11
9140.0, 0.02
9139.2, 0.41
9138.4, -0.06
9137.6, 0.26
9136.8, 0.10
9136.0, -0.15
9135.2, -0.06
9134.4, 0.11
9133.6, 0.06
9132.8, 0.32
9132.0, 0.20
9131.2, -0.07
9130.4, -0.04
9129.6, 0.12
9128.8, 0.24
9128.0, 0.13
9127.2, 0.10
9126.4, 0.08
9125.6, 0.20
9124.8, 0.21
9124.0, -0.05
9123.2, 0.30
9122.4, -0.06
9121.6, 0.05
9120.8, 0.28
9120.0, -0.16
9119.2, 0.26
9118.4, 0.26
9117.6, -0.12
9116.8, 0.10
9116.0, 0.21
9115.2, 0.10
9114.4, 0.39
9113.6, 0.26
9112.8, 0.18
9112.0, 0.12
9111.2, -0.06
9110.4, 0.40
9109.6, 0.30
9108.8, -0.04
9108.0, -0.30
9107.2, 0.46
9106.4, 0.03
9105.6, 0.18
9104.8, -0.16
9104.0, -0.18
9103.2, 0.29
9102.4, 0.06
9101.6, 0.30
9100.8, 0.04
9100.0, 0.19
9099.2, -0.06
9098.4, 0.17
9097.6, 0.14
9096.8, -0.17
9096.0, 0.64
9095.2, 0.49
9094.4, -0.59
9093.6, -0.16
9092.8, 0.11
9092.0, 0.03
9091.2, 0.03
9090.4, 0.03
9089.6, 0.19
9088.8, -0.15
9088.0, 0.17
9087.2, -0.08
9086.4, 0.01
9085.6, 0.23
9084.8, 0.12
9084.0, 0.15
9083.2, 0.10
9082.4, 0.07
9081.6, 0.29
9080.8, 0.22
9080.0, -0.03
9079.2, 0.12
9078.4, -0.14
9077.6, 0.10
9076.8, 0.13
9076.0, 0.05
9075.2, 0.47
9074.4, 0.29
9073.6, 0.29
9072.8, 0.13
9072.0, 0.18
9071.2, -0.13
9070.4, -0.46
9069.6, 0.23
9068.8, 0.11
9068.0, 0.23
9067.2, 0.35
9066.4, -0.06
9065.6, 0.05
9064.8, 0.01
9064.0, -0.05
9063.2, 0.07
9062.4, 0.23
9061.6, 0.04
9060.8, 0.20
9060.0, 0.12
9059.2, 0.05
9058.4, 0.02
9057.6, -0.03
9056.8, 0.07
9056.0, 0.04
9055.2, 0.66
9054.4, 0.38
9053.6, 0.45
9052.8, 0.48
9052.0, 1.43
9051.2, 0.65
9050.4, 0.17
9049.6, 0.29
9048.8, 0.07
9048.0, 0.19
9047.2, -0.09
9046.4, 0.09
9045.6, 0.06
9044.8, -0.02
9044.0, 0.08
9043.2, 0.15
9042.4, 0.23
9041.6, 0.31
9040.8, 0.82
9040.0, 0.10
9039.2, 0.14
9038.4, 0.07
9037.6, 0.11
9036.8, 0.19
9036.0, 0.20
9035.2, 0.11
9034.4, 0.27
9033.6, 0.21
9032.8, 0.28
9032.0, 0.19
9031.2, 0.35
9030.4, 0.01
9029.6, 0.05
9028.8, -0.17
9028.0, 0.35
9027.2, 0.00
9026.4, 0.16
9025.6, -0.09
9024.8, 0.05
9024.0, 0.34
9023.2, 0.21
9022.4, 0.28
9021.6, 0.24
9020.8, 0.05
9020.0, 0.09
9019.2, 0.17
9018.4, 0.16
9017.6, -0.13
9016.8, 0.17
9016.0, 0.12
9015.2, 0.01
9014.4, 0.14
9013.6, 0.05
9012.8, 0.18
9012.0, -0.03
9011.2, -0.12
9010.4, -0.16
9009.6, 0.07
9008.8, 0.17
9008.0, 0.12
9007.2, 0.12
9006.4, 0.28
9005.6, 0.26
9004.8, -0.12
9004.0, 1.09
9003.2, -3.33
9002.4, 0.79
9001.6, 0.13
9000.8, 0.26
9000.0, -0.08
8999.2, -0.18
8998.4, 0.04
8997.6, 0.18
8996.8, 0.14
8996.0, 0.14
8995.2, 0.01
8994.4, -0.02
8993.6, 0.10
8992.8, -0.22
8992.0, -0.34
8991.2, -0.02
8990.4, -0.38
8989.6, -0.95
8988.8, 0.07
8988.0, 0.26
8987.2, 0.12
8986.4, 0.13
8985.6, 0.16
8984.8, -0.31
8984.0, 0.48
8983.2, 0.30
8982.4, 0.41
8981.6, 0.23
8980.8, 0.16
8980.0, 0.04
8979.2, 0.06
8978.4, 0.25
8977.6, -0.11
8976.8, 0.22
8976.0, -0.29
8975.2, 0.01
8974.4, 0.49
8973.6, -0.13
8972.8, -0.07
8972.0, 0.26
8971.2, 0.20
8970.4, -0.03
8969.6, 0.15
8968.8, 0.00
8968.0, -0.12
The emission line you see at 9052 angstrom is H-gamma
